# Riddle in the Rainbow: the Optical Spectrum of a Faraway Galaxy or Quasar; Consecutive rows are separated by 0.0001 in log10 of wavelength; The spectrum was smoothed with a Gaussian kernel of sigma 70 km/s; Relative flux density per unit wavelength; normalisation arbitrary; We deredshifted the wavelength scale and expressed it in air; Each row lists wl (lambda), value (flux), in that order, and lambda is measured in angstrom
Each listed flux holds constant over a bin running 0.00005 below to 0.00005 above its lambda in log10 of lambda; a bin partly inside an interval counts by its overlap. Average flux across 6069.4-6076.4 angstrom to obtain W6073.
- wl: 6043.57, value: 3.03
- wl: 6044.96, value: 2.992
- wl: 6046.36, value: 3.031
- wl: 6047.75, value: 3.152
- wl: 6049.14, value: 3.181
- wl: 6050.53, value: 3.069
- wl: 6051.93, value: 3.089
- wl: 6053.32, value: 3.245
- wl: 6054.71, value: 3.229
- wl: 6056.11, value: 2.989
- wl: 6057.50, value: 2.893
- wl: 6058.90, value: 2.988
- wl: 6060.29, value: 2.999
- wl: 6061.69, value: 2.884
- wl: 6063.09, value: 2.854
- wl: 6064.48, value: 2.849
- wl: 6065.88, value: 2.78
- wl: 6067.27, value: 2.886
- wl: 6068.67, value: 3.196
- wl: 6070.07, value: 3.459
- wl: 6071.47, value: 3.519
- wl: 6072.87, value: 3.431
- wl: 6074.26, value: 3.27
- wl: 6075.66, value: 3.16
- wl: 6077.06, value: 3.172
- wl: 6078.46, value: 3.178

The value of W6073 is 3.37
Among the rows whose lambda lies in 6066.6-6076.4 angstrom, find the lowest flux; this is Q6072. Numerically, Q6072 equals 2.886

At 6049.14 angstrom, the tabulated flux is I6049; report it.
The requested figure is 3.181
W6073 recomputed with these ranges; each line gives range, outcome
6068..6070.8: 3.33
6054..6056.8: 3.11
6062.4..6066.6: 2.83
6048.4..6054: 3.15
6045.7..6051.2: 3.11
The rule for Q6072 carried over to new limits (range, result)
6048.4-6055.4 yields 3.069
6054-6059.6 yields 2.893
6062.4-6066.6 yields 2.78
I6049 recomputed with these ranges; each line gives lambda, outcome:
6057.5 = 2.893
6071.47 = 3.519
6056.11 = 2.989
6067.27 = 2.886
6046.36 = 3.031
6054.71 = 3.229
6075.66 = 3.16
